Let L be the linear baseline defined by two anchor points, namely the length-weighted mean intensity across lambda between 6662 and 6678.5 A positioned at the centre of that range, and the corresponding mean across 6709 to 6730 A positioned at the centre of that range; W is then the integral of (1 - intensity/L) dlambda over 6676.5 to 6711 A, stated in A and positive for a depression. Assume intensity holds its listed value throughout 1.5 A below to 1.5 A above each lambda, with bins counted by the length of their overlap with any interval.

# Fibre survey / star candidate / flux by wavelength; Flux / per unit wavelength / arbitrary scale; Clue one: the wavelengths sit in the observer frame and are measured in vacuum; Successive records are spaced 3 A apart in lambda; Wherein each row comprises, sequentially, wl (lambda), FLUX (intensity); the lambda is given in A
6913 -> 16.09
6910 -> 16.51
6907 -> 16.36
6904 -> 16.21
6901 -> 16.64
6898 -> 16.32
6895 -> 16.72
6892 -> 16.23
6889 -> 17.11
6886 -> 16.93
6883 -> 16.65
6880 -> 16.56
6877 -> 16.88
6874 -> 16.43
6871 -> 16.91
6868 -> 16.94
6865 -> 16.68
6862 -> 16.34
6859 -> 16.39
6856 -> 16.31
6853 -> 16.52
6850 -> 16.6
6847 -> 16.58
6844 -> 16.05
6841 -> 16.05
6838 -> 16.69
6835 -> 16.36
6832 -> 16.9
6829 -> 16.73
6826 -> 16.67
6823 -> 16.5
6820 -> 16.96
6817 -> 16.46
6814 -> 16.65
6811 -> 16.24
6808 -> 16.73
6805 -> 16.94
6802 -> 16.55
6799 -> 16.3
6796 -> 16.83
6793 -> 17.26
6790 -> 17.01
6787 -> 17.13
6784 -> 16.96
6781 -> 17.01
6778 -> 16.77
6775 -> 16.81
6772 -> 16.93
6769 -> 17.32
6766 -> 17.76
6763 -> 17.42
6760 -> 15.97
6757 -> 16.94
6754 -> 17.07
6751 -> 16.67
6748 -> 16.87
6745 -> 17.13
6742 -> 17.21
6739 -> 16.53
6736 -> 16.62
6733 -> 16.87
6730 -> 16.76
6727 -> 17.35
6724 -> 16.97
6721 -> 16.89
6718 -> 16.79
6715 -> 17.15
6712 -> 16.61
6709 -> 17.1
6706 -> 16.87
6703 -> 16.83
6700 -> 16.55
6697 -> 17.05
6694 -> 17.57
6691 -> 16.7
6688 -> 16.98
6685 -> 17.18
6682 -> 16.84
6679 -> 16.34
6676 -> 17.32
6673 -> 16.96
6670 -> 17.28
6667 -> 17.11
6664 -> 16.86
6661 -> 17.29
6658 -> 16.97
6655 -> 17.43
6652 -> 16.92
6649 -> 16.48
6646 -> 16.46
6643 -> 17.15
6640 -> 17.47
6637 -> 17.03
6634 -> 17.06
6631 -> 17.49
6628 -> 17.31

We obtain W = 0.2 A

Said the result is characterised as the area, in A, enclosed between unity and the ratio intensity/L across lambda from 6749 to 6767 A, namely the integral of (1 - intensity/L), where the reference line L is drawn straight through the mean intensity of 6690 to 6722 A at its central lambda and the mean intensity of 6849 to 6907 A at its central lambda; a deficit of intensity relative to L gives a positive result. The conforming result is -0.1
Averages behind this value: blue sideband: 16.9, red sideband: 16.6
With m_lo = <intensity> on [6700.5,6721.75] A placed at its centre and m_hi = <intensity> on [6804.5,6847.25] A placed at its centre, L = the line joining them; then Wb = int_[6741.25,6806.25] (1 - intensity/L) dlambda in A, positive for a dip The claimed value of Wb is -0.9 A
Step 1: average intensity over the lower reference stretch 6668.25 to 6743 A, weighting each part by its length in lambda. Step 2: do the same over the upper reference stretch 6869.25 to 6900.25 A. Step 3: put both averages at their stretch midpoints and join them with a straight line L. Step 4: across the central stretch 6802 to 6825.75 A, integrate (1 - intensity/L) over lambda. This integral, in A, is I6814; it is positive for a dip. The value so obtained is 0.2 A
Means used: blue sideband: 16.9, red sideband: 16.7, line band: 16.6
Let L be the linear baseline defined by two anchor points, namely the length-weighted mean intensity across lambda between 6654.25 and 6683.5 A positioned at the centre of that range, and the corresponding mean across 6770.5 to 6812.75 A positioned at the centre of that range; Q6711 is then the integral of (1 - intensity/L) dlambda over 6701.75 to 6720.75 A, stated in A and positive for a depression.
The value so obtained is 0.07 A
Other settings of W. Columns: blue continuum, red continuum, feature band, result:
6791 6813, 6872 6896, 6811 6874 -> 0.5 A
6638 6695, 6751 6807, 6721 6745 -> 0.1 A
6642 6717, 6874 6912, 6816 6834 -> 0.0 A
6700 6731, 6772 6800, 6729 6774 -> -0.1 A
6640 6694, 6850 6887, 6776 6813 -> -0.1 A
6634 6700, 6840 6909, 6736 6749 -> 0.0 A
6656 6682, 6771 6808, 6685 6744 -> 0.1 A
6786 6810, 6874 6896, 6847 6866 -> 0.3 A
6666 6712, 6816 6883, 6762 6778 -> -0.4 A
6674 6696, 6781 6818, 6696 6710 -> 0.1 A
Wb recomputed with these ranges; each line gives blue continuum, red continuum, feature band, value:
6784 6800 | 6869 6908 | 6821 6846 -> 0.43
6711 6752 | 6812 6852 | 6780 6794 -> -0.31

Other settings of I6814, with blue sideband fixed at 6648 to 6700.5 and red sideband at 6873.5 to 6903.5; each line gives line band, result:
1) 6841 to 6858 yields 0.3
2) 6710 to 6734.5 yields 0.0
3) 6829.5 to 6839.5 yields 0.0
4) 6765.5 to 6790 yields -0.3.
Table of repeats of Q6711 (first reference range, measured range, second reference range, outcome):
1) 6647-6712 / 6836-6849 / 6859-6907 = 0.26 A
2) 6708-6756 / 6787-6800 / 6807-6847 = -0.18 A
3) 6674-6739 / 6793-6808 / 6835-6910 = -0.02 A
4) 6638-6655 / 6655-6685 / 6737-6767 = -0.15 A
